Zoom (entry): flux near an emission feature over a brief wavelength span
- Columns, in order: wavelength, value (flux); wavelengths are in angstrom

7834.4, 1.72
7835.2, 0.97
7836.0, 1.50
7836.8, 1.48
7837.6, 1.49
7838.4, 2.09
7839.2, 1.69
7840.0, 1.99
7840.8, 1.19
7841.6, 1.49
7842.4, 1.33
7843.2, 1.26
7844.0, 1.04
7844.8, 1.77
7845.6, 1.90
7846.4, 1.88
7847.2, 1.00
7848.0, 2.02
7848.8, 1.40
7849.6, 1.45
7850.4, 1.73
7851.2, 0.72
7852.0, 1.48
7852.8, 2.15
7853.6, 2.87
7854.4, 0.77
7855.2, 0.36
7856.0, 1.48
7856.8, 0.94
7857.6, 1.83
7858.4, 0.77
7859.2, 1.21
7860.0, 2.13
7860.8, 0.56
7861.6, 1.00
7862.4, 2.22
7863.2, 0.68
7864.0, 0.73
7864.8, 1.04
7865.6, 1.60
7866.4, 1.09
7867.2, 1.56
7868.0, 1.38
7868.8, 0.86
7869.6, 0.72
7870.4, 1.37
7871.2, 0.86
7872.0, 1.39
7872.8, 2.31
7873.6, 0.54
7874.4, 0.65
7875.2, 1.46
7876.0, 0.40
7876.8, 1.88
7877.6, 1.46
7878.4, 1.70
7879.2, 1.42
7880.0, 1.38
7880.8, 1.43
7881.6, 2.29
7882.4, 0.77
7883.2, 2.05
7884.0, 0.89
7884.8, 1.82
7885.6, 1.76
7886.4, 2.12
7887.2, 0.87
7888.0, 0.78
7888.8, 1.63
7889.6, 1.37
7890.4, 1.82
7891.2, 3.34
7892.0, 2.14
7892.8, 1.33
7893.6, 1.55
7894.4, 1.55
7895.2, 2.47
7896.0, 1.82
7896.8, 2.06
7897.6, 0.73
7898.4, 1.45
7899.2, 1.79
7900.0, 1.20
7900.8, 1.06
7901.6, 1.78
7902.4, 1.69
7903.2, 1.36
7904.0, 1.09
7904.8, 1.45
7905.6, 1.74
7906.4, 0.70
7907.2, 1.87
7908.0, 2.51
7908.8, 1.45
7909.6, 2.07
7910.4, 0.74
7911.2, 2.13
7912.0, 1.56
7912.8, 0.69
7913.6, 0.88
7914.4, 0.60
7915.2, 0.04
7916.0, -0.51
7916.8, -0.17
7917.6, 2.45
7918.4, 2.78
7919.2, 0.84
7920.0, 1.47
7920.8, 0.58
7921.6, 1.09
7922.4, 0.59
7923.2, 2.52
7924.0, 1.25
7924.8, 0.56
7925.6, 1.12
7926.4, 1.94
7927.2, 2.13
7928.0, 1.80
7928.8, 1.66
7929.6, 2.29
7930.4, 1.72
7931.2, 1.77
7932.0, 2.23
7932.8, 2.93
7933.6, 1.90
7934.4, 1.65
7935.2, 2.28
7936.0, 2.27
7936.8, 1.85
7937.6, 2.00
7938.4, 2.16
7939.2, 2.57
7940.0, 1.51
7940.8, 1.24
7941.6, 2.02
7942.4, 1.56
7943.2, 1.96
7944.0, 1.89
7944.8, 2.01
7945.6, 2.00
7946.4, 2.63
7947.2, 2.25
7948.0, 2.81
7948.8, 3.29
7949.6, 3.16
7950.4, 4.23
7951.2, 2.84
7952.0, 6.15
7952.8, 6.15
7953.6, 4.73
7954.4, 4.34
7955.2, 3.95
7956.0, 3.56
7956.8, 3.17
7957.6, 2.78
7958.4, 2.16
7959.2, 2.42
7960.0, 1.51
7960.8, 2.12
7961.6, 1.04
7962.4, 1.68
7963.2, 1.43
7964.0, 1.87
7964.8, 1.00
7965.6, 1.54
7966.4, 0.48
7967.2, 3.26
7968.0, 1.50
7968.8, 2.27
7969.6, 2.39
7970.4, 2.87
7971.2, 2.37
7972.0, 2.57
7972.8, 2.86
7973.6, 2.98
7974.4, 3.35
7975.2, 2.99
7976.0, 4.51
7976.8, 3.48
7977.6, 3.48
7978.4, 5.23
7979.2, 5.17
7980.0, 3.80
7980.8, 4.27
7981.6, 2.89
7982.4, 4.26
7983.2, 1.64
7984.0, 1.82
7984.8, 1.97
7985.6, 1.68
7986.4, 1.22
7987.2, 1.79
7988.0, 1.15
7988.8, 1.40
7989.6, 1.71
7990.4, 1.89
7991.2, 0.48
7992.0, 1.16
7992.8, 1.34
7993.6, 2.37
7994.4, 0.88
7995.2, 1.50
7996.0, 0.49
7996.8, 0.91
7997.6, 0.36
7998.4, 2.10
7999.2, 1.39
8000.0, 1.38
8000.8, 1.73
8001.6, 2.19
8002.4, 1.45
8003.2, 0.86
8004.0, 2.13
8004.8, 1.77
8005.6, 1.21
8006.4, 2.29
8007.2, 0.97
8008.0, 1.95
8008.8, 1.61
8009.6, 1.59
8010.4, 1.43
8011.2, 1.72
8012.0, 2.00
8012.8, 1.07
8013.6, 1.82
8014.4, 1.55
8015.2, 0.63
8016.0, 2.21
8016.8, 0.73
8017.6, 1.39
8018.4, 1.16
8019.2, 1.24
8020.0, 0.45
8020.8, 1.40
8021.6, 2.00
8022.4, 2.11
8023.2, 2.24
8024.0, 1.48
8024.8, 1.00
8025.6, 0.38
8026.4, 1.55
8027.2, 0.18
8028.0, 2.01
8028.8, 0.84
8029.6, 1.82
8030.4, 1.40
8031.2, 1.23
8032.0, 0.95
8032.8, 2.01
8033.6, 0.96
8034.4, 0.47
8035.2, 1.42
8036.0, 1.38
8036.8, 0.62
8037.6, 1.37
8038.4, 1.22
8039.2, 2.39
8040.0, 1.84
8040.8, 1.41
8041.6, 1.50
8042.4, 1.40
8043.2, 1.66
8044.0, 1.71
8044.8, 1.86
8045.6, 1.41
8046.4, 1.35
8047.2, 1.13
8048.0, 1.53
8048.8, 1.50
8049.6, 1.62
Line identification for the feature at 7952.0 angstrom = Halpha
